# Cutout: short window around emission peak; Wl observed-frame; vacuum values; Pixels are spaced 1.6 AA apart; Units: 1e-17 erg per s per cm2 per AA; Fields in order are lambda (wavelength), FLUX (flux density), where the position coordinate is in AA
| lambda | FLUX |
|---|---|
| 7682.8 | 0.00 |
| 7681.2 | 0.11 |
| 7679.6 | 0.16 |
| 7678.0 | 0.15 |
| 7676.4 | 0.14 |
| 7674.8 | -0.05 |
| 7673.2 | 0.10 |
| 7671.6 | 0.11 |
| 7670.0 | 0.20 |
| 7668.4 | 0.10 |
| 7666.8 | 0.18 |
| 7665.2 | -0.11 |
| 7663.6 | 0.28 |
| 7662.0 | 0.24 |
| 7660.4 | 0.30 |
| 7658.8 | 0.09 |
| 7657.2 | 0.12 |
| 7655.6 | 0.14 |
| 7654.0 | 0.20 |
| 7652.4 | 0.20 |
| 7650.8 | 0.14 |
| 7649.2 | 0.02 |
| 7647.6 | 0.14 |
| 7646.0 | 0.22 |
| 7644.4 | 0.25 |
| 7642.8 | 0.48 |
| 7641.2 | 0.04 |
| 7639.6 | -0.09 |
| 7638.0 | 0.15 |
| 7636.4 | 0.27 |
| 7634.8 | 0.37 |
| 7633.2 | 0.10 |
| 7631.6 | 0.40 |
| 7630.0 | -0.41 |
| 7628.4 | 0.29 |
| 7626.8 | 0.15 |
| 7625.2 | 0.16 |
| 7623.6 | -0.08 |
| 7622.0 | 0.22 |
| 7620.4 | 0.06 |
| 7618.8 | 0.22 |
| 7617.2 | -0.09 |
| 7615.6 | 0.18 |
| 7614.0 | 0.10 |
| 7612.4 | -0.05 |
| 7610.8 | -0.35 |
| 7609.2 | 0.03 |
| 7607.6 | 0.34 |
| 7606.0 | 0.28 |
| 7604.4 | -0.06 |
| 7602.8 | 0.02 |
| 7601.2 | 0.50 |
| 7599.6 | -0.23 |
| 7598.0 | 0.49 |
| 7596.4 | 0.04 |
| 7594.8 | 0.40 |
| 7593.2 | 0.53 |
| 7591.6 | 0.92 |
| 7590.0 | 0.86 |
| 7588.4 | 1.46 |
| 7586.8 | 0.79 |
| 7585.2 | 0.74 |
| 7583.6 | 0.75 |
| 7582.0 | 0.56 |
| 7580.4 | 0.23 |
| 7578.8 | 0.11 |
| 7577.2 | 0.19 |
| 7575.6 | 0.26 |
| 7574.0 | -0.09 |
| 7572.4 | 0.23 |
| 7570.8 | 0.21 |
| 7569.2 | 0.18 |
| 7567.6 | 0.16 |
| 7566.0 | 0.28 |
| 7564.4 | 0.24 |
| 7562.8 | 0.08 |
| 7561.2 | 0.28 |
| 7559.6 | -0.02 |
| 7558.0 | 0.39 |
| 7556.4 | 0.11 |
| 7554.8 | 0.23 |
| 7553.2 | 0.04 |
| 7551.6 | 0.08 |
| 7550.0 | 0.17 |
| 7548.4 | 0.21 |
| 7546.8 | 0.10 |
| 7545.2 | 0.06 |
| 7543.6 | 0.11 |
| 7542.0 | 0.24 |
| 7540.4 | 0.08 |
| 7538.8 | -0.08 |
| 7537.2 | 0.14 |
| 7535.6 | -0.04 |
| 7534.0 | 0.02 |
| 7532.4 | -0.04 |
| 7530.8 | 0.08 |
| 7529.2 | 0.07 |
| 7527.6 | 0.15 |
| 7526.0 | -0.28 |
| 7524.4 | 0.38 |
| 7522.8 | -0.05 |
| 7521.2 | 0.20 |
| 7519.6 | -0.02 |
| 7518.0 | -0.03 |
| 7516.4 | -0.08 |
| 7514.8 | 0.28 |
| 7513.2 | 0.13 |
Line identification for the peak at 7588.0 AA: [O II]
